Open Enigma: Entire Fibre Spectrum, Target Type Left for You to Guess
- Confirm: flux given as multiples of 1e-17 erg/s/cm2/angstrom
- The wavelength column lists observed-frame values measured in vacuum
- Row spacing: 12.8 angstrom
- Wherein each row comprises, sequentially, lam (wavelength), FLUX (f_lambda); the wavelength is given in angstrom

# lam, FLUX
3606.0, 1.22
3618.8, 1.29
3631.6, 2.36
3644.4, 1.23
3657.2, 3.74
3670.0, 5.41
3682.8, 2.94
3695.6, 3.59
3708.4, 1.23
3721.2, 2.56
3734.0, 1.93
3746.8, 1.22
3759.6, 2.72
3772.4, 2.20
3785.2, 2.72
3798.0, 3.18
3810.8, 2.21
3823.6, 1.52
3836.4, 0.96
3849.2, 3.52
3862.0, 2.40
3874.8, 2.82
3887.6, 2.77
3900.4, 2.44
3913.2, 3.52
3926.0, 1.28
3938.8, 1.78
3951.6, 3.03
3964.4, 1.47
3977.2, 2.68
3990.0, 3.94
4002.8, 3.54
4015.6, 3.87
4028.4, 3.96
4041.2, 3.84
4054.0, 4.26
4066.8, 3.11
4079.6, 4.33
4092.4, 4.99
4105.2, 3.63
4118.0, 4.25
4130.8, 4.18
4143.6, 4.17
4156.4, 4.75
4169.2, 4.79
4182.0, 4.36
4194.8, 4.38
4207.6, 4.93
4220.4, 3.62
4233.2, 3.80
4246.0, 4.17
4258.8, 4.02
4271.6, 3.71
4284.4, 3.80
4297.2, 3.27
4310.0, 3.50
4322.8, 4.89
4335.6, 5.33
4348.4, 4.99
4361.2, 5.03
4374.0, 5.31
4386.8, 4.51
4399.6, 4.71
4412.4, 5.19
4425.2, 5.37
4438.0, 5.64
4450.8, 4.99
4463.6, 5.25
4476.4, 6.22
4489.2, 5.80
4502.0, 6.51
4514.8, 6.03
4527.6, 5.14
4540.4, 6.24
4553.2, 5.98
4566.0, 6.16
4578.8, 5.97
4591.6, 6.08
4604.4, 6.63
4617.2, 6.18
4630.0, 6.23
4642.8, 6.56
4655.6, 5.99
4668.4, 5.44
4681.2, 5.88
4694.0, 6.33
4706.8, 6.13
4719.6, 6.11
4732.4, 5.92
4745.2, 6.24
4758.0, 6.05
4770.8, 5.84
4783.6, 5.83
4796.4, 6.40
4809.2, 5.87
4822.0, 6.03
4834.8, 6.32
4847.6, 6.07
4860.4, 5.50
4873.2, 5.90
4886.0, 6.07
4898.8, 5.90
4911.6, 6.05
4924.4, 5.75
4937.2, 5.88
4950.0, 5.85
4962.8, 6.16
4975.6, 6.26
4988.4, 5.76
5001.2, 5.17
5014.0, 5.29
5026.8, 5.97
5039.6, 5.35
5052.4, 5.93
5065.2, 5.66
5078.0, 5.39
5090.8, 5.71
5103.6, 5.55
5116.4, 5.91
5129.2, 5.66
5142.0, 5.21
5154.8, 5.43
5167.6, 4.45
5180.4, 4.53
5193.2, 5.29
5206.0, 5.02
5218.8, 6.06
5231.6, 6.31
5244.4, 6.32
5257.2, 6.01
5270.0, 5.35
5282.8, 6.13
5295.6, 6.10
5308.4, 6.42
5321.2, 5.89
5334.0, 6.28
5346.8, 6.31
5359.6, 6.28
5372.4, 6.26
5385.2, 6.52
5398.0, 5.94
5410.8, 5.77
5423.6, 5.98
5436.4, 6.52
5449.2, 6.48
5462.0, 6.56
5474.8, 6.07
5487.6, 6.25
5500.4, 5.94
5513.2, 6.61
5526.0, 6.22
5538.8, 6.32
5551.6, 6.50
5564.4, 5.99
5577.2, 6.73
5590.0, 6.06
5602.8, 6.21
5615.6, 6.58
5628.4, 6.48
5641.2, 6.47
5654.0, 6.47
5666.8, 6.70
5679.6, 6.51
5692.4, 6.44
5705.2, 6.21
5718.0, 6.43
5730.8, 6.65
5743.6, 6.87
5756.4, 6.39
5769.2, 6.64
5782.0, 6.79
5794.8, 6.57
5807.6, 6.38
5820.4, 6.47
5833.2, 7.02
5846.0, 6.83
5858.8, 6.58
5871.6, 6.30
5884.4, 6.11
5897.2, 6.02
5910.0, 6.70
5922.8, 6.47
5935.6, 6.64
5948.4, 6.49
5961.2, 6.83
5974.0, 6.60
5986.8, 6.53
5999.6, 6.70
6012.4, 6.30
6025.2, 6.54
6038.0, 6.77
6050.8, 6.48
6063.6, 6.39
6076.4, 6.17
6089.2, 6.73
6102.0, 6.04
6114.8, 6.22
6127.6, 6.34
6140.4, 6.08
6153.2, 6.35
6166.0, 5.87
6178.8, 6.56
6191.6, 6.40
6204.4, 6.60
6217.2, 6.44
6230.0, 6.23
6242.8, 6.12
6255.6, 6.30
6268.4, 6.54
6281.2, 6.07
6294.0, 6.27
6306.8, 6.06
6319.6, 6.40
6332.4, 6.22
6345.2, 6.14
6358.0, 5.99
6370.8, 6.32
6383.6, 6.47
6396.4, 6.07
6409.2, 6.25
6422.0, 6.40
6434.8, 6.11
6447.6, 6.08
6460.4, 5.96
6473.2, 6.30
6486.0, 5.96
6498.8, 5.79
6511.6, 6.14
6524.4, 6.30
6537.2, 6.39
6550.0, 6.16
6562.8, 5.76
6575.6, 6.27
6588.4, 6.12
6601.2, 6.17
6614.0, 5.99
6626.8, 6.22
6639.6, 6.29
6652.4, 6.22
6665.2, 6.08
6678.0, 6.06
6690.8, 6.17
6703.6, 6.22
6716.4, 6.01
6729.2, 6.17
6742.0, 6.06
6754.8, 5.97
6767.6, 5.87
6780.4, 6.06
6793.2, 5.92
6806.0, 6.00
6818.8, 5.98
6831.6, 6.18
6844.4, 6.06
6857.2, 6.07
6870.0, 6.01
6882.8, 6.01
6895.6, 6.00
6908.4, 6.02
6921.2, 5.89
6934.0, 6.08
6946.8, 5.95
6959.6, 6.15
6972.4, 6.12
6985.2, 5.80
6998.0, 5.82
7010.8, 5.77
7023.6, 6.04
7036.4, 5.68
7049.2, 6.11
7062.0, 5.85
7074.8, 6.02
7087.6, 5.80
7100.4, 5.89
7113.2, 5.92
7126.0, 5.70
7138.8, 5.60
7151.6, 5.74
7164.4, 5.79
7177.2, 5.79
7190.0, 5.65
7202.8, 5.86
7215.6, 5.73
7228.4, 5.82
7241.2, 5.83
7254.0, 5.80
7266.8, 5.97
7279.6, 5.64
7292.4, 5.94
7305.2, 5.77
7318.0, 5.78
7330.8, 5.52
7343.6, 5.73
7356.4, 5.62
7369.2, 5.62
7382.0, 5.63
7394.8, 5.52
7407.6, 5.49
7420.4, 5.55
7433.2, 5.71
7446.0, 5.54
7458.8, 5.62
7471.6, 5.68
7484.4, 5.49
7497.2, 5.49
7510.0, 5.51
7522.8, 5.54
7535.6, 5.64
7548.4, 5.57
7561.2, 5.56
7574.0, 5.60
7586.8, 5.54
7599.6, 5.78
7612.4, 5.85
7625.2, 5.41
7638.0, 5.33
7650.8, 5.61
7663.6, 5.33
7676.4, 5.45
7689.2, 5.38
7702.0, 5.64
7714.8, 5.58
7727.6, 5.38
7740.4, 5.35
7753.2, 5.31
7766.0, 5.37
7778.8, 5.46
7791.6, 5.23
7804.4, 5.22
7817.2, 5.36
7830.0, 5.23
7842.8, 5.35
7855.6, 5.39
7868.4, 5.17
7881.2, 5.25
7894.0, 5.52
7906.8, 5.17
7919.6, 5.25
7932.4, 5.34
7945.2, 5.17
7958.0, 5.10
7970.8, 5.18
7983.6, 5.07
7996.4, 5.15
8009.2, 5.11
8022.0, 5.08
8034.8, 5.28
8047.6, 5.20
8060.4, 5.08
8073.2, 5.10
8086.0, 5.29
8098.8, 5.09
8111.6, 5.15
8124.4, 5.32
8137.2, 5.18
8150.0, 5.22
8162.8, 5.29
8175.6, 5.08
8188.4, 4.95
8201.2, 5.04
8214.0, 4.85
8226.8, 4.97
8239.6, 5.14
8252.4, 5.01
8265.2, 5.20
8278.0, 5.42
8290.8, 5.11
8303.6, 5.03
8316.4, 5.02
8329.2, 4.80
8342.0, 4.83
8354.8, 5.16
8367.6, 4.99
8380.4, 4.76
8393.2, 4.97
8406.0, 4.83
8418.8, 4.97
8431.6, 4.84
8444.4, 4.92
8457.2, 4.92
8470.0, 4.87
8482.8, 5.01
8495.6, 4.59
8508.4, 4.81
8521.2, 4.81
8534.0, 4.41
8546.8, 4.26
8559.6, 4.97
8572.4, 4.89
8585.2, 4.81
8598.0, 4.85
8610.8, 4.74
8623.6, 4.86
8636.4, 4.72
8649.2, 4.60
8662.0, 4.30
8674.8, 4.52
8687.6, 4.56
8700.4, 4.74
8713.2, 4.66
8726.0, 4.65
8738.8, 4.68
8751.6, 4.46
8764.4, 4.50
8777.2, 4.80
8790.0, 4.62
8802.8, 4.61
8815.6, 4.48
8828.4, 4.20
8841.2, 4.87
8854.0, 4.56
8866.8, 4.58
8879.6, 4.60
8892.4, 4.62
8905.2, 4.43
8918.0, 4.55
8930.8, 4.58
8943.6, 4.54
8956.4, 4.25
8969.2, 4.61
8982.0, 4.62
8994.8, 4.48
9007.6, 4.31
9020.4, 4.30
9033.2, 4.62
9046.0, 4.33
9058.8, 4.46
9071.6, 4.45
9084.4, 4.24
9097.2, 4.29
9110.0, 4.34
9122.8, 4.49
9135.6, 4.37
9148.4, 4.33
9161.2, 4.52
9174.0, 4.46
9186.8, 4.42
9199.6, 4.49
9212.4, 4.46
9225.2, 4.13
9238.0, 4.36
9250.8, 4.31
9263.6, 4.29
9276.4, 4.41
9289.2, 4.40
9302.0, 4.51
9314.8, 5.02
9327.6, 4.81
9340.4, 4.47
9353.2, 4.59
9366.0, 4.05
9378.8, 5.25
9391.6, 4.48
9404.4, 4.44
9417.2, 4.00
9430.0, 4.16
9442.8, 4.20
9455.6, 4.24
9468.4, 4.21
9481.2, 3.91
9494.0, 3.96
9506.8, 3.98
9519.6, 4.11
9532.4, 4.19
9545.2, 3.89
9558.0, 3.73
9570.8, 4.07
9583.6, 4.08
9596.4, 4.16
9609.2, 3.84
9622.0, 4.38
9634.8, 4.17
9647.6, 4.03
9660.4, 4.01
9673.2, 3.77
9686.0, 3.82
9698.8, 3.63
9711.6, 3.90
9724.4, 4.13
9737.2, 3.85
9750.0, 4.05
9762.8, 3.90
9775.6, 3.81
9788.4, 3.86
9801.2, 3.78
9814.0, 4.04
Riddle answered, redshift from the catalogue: 0.000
